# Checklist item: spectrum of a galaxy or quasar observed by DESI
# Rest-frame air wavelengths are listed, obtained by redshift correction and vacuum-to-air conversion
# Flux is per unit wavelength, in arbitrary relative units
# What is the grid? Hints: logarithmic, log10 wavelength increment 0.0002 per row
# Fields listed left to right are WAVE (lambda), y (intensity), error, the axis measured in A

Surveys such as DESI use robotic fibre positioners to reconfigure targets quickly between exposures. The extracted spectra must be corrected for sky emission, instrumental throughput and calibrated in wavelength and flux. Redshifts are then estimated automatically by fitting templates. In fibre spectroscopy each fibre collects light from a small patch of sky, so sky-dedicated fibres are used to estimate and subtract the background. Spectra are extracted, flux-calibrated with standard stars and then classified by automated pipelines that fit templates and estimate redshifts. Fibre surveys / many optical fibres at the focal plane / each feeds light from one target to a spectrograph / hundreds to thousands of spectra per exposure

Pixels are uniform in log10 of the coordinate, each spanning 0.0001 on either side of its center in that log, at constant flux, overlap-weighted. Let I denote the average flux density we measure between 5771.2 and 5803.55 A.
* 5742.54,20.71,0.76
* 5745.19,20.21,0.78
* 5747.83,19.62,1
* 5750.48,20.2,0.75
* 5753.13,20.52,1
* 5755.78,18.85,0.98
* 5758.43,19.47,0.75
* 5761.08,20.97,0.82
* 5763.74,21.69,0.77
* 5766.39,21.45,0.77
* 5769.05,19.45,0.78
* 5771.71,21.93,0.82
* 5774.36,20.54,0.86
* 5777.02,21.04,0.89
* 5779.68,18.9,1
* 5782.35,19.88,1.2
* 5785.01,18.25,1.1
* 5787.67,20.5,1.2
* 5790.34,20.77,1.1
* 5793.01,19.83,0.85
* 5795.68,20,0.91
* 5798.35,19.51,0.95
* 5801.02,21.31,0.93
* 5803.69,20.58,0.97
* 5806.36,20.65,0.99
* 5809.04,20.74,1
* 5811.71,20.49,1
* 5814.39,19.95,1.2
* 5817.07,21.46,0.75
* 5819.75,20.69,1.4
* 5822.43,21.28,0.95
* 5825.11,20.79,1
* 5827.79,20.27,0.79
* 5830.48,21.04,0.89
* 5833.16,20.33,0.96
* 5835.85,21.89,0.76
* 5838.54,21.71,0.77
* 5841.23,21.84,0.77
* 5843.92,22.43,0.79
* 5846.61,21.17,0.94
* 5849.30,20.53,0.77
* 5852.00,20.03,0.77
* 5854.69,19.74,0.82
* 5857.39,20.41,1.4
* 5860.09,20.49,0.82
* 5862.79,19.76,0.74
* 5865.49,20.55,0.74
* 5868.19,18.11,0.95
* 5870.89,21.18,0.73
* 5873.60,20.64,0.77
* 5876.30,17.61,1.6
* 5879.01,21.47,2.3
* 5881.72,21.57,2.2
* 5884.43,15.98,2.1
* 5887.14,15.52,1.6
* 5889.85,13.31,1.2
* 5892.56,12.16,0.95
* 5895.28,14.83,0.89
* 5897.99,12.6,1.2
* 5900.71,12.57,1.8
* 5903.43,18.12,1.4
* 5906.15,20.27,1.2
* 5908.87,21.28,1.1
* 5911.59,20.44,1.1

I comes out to 20.2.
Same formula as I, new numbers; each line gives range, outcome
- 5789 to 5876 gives 20.6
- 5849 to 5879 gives 20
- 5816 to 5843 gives 21.1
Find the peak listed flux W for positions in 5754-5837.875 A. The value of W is 21.93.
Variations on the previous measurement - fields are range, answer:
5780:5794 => 20.77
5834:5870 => 22.43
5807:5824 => 21.46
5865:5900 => 21.57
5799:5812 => 21.31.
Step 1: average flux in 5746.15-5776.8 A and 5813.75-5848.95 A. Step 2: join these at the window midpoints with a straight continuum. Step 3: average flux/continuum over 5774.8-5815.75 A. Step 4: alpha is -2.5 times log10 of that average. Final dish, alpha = 0.03 mag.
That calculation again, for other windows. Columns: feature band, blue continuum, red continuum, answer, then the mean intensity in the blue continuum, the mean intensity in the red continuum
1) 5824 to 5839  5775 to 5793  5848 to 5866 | -0.05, 19.9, 20.2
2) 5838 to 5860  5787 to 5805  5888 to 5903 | -0.25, 20.3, 13.5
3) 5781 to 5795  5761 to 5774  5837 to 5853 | 0.07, 21.1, 21.3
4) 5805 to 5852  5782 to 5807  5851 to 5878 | -0.05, 20.1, 19.9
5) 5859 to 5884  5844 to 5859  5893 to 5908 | -0.08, 20.6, 15.6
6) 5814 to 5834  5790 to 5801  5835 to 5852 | 0.01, 20.1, 21.5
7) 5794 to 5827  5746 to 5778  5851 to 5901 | -0.07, 20.5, 17.9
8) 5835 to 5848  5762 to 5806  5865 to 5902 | -0.19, 20.4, 16.9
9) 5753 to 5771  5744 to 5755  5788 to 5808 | -0.01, 20.1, 20.4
